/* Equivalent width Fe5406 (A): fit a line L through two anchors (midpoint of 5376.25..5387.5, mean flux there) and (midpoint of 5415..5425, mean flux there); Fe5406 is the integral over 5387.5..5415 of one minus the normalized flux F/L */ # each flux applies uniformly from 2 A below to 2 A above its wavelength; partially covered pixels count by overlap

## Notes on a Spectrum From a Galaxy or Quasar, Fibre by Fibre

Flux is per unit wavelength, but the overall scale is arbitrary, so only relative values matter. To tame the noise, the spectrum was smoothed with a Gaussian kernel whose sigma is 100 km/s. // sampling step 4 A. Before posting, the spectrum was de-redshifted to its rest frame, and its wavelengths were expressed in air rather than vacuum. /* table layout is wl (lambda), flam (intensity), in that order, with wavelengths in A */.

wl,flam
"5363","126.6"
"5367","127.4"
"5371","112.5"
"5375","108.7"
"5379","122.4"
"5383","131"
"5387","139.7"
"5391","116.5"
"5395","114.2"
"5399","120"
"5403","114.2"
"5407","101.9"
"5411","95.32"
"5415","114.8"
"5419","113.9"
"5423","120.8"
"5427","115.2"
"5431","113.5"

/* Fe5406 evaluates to 2.3 A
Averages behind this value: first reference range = 128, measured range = 112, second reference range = 117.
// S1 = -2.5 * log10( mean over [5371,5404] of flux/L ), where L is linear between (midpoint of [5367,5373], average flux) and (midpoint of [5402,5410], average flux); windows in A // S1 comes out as -0.08 mag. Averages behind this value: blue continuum 117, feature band 121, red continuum 106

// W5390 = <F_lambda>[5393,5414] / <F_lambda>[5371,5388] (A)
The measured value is 0.89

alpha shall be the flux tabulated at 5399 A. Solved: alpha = 120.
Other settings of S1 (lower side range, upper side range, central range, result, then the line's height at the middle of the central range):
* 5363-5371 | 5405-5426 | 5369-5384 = 0.026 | 121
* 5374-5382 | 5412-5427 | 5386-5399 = -0.041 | 117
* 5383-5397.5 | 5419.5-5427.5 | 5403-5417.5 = 0.141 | 120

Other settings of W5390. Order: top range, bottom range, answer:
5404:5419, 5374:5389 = 0.84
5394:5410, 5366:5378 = 0.96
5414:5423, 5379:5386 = 0.89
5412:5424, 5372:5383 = 0.97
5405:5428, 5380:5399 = 0.88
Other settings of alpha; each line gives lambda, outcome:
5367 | 127.4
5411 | 95.32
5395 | 114.2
